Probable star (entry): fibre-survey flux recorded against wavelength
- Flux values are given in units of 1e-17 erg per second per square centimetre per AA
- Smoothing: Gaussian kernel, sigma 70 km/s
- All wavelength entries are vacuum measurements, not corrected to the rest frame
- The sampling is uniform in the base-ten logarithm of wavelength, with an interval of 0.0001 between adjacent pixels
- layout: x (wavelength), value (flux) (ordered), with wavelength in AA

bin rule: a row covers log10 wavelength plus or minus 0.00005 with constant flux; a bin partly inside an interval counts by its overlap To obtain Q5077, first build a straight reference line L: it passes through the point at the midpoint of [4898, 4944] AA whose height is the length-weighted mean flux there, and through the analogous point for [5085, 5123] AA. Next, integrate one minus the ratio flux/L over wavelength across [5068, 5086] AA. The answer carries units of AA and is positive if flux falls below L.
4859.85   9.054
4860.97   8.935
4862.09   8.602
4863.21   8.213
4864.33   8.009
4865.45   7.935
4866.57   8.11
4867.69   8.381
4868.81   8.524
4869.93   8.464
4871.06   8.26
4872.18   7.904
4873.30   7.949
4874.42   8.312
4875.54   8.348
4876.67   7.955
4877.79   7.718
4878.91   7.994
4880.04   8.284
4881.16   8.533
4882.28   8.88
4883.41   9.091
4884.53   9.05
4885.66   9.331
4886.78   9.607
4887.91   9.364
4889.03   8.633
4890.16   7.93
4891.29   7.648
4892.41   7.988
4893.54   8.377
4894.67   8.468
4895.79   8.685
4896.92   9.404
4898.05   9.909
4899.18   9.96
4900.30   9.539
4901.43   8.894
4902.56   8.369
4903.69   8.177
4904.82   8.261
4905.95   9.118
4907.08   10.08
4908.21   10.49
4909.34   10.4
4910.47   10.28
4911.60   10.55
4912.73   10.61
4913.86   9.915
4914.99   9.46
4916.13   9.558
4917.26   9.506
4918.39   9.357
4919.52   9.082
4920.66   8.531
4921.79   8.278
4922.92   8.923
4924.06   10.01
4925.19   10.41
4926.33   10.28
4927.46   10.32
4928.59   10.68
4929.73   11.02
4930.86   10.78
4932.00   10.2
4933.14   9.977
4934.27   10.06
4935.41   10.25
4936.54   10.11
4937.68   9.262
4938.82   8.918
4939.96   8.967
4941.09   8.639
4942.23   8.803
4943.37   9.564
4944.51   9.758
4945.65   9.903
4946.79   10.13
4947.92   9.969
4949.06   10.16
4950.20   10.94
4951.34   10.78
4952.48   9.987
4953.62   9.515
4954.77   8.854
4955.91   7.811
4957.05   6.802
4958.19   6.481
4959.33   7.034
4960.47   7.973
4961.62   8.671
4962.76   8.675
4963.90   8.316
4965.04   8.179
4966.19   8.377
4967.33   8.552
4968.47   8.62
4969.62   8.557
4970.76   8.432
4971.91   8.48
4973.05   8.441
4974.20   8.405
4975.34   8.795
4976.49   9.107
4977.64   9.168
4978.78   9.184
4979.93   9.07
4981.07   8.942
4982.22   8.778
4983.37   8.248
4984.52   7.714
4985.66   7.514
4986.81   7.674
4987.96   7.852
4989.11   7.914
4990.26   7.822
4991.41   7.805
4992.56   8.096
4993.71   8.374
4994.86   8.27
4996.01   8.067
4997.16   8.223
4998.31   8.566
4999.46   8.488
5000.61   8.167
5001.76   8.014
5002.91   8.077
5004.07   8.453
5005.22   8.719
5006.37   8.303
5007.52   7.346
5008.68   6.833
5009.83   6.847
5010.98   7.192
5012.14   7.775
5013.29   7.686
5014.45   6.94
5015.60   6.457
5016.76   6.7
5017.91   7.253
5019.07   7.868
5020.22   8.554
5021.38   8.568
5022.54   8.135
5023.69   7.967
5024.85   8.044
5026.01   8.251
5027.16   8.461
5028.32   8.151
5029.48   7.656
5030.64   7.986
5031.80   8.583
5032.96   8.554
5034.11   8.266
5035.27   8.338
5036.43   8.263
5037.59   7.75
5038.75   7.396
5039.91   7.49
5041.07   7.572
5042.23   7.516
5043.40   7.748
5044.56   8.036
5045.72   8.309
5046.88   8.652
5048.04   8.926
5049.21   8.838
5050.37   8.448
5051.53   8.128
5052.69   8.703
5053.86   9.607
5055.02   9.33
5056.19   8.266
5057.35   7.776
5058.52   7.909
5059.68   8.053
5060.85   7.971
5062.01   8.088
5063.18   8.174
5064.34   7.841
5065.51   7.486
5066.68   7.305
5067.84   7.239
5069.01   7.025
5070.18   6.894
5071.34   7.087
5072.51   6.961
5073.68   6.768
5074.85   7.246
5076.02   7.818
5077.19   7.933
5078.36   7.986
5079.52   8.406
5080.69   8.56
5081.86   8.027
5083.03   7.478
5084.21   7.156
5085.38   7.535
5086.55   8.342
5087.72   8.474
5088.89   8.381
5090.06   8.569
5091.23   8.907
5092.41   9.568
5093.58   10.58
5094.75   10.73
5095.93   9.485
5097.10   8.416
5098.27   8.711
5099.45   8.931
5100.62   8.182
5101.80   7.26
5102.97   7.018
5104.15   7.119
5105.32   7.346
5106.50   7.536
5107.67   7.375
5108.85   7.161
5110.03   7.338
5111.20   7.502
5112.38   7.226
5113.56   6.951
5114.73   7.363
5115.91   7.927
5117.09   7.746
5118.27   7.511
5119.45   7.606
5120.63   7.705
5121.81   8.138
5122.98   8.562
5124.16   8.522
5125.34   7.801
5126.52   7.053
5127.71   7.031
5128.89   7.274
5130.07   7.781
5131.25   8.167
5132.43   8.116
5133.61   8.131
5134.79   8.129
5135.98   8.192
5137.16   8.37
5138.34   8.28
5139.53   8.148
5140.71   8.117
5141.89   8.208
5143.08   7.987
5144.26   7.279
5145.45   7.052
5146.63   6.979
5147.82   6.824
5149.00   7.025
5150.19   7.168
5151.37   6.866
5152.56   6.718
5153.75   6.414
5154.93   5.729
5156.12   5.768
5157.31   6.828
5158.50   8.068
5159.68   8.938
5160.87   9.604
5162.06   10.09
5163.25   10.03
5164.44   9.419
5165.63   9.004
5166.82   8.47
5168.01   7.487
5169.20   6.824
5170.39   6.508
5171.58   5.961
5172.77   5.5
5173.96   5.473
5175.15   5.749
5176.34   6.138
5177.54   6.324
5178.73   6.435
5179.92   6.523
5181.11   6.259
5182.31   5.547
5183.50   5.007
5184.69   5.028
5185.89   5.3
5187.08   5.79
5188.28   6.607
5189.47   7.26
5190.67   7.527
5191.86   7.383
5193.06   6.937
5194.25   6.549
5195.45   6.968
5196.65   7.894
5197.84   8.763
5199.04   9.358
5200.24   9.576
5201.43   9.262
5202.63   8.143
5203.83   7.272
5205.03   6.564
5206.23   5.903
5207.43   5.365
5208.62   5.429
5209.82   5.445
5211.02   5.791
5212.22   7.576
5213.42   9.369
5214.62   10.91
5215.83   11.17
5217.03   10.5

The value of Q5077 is 1.7 AA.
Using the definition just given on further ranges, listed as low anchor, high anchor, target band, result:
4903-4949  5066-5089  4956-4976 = 2.2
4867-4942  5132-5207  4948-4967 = 0.3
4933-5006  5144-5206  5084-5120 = -1.7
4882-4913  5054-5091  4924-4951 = -3.4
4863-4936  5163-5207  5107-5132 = -0.4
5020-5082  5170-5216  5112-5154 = -1.5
